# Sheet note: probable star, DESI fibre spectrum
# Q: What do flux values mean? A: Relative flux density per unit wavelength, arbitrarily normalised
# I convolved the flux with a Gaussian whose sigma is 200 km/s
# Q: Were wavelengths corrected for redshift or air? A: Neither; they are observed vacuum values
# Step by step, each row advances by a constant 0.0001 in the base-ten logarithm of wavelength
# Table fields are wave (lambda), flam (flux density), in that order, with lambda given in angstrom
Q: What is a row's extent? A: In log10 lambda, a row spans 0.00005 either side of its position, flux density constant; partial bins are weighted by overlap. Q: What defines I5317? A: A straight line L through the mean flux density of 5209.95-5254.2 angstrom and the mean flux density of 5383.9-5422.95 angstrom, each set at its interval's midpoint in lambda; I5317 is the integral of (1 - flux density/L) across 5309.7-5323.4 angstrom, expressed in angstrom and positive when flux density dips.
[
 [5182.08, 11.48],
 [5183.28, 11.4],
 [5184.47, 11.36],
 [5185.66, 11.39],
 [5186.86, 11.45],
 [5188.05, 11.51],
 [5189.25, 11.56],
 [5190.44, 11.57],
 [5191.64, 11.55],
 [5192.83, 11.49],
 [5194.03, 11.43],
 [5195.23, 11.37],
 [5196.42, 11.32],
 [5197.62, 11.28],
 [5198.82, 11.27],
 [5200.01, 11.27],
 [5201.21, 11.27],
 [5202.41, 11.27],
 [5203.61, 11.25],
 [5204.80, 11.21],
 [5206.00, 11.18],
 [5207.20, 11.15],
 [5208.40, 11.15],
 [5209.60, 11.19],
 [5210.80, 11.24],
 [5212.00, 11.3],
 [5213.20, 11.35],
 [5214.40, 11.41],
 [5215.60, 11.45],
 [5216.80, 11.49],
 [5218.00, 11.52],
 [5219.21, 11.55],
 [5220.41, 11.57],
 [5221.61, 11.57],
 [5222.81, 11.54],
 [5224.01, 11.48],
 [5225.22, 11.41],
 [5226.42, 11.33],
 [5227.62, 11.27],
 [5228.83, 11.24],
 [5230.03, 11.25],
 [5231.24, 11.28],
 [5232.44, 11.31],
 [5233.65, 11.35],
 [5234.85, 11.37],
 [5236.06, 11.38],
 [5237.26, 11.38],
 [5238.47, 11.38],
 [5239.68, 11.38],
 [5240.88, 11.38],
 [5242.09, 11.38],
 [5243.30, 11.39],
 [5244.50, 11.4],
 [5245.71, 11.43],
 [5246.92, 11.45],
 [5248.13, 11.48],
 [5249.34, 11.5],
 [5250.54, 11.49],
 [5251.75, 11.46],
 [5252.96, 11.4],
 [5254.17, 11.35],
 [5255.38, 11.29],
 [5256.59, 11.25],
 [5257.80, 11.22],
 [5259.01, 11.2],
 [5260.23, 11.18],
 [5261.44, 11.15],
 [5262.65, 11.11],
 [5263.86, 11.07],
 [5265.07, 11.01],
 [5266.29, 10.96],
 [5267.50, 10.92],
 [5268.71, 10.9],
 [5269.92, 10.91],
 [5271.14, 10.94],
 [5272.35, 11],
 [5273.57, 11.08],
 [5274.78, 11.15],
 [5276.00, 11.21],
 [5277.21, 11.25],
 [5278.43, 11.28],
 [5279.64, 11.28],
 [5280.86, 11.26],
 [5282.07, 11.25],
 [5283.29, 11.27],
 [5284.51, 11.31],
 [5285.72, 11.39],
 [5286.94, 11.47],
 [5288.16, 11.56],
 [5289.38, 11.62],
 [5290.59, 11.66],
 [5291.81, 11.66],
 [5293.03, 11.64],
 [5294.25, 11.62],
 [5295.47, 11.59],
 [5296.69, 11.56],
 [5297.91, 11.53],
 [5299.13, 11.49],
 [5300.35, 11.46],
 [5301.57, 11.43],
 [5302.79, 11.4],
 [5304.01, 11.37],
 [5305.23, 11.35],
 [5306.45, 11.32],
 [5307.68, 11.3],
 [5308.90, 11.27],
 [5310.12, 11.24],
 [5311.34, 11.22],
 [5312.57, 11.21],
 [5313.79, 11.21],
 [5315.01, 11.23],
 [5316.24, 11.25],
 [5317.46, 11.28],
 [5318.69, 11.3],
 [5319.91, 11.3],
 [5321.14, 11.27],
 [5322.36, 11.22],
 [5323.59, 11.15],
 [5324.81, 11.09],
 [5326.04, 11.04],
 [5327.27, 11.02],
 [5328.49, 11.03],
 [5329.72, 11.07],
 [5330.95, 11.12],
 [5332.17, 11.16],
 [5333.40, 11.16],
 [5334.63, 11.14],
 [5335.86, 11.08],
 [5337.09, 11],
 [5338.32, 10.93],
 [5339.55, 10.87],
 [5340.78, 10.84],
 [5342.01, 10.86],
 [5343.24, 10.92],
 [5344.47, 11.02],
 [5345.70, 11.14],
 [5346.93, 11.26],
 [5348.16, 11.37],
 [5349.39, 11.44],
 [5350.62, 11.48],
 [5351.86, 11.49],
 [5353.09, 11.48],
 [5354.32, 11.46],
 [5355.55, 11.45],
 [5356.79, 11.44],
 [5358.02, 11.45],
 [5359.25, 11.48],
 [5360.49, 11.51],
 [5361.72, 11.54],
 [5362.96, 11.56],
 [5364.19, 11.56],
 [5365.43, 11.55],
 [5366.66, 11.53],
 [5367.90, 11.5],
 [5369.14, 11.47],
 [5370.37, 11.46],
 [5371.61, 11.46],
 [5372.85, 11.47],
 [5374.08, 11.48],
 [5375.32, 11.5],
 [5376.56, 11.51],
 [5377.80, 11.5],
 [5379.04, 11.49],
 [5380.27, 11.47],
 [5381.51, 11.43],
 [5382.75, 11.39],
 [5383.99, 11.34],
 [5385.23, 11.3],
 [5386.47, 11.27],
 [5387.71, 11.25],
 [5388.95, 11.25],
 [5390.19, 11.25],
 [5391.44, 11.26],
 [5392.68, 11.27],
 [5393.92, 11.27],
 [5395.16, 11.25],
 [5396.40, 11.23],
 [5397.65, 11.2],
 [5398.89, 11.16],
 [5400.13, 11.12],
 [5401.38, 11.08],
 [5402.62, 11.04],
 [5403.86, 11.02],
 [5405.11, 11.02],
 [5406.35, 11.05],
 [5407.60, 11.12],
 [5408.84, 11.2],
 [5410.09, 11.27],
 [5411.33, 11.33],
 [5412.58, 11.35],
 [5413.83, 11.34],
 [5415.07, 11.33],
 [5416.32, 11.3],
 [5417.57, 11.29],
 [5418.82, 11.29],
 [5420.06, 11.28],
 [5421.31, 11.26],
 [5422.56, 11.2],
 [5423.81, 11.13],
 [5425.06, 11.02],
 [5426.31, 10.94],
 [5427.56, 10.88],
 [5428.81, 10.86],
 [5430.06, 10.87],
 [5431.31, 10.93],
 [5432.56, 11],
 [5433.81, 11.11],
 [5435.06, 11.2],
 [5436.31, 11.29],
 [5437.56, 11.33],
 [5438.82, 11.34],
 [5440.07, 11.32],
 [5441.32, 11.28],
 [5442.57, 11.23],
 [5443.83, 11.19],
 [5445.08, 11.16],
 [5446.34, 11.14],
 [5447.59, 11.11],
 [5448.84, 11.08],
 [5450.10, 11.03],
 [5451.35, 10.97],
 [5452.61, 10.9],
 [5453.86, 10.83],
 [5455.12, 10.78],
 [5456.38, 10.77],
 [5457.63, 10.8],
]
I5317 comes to 0.1 angstrom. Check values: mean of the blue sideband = 11.4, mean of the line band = 11.2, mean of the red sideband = 11.2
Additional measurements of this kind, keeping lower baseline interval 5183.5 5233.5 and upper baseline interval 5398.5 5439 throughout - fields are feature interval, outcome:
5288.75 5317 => -0.4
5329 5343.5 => 0.3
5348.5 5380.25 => -0.8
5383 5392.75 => -0.1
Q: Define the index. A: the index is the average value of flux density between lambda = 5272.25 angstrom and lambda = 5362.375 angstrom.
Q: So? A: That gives 11.3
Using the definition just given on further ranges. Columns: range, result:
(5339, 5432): 11.3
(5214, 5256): 11.4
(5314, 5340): 11.1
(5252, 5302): 11.3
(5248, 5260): 11.4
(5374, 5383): 11.5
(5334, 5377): 11.3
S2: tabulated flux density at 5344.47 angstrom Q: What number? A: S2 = 11.02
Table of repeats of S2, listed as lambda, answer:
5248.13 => 11.48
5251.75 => 11.46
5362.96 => 11.56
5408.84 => 11.2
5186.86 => 11.45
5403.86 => 11.02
